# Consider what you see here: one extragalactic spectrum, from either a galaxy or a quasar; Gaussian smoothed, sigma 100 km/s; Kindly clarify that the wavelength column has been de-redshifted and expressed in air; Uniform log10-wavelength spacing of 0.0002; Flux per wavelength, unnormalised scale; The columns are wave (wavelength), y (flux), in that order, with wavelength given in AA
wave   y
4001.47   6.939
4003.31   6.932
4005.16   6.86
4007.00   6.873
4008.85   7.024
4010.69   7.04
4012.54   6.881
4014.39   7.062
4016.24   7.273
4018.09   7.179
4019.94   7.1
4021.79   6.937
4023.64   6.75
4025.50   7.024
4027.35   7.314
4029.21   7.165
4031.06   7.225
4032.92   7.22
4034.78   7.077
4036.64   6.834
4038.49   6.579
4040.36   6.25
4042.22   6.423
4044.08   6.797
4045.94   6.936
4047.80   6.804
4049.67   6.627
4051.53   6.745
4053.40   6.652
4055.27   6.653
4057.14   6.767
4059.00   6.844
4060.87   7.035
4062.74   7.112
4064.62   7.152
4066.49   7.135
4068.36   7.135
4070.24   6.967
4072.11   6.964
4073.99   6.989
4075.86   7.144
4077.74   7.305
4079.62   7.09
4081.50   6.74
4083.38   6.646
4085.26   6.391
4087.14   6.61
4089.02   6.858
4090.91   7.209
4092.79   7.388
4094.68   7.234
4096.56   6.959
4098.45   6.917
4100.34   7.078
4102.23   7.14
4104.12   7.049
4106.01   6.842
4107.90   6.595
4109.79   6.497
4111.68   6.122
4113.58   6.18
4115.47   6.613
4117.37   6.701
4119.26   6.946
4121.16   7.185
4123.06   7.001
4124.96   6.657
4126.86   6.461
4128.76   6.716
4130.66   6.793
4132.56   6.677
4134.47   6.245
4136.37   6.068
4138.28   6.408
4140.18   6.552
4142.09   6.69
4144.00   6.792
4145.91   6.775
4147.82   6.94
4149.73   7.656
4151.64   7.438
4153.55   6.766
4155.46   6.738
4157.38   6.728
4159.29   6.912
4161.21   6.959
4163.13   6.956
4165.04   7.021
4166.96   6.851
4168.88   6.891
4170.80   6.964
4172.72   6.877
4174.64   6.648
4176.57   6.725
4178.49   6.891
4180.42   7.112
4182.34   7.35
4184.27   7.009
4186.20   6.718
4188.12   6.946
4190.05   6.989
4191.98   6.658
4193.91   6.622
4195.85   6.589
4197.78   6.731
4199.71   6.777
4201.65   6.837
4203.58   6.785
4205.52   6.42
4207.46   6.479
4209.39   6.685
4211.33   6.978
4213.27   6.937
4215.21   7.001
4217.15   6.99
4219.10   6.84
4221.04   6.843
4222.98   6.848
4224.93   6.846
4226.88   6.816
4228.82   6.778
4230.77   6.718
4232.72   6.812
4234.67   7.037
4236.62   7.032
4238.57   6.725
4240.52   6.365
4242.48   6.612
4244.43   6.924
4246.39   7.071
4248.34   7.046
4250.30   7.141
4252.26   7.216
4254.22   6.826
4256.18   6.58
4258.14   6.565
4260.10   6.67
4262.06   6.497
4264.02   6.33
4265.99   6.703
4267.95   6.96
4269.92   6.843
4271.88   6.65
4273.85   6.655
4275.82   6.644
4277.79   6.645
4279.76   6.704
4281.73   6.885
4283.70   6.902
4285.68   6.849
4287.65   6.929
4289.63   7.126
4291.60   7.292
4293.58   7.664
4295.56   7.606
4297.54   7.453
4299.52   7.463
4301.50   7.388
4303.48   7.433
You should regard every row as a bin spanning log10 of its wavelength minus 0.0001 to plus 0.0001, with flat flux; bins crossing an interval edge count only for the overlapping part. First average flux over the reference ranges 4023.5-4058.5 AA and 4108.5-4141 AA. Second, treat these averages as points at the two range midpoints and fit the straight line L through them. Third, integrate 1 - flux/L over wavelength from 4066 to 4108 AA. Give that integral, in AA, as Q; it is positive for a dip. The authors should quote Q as -1.8 AA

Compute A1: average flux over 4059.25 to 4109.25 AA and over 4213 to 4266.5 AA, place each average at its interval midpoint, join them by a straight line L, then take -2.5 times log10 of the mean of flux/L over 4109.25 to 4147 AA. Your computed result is 0.052 mag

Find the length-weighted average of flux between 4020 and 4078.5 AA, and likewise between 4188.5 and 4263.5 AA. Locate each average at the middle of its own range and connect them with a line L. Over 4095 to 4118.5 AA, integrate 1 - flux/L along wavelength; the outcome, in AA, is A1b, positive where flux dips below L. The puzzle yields 0.5 AA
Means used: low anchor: 6.92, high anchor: 6.8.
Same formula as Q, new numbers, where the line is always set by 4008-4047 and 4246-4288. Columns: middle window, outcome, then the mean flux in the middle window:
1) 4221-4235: 0.0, 6.83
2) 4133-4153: 0.3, 6.75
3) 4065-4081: -0.4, 7.08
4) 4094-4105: -0.2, 7.06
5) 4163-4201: -0.1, 6.86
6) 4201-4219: 0.1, 6.79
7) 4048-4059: 0.4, 6.71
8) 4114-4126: 0.1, 6.82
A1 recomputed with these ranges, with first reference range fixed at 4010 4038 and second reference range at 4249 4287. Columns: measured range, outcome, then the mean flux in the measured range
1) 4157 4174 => -0.004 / 6.91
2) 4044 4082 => 0.012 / 6.94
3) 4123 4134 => 0.041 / 6.67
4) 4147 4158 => -0.024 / 7.06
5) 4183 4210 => 0.017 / 6.74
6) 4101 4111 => 0.023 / 6.82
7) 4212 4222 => -0.016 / 6.92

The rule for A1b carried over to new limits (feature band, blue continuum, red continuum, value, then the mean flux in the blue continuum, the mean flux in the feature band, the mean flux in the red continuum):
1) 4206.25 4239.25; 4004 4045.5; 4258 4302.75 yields 0.5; 6.95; 6.84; 6.94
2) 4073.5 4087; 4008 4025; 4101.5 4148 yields -0.1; 7.03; 6.88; 6.66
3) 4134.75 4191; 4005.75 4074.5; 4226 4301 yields 0.3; 6.93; 6.87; 6.89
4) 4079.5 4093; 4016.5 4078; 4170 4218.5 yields 0.2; 6.93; 6.83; 6.83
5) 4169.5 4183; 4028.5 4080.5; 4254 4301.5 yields 0.0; 6.91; 6.93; 6.91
